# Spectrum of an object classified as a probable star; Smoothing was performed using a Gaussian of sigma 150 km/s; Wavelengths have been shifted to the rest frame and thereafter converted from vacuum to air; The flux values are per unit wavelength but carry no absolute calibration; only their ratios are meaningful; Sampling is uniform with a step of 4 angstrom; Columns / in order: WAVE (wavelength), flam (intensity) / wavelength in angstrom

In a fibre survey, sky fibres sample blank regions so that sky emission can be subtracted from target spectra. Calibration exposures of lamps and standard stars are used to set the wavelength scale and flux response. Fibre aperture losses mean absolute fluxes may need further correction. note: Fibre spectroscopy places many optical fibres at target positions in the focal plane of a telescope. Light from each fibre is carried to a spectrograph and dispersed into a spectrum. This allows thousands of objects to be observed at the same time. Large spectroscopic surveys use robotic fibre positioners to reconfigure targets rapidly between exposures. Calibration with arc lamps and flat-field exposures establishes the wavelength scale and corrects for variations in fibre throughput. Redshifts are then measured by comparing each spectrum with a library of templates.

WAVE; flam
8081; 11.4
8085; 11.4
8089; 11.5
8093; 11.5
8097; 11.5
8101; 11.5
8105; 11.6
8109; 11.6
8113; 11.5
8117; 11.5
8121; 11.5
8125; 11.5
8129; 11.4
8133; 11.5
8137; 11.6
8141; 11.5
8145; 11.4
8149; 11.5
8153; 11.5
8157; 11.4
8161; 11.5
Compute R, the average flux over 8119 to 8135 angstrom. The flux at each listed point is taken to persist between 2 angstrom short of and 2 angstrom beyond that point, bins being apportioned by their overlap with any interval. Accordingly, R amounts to 11.5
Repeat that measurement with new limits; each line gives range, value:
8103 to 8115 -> 11.6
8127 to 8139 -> 11.5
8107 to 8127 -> 11.5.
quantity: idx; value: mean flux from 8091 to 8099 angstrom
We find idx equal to 11.5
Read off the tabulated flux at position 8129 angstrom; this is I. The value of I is 11.4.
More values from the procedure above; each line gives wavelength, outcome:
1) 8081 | 11.4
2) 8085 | 11.4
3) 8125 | 11.5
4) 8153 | 11.5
